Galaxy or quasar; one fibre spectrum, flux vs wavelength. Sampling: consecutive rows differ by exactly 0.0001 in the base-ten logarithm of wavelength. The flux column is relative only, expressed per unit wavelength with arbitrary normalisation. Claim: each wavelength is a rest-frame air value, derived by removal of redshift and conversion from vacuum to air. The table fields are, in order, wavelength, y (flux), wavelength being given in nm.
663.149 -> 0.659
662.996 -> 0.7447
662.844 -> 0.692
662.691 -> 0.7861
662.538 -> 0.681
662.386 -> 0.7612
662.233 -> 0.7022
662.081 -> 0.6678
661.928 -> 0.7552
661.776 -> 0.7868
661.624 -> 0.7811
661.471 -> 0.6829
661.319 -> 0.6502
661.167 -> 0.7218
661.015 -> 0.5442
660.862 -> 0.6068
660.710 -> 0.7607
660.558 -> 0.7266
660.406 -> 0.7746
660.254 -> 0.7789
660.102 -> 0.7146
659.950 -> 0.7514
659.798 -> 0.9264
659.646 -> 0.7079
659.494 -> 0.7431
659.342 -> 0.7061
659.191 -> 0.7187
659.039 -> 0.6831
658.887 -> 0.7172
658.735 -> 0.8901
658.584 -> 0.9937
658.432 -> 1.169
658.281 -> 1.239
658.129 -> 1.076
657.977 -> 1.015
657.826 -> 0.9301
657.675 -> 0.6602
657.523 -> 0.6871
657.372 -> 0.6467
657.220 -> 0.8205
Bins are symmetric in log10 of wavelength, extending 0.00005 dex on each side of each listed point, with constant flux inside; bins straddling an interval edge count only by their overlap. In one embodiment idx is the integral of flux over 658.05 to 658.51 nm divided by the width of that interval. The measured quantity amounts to 1.16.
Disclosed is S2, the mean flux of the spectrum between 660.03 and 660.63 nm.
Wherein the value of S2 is 0.749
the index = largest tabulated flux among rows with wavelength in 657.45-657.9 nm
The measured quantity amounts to 0.9301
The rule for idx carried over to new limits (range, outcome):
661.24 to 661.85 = 0.725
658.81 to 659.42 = 0.706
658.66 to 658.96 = 0.803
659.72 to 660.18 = 0.797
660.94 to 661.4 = 0.641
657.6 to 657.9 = 0.796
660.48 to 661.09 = 0.66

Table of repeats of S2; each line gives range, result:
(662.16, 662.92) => 0.724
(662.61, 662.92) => 0.737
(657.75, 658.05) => 0.974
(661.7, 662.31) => 0.728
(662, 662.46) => 0.71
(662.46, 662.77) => 0.733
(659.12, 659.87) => 0.76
